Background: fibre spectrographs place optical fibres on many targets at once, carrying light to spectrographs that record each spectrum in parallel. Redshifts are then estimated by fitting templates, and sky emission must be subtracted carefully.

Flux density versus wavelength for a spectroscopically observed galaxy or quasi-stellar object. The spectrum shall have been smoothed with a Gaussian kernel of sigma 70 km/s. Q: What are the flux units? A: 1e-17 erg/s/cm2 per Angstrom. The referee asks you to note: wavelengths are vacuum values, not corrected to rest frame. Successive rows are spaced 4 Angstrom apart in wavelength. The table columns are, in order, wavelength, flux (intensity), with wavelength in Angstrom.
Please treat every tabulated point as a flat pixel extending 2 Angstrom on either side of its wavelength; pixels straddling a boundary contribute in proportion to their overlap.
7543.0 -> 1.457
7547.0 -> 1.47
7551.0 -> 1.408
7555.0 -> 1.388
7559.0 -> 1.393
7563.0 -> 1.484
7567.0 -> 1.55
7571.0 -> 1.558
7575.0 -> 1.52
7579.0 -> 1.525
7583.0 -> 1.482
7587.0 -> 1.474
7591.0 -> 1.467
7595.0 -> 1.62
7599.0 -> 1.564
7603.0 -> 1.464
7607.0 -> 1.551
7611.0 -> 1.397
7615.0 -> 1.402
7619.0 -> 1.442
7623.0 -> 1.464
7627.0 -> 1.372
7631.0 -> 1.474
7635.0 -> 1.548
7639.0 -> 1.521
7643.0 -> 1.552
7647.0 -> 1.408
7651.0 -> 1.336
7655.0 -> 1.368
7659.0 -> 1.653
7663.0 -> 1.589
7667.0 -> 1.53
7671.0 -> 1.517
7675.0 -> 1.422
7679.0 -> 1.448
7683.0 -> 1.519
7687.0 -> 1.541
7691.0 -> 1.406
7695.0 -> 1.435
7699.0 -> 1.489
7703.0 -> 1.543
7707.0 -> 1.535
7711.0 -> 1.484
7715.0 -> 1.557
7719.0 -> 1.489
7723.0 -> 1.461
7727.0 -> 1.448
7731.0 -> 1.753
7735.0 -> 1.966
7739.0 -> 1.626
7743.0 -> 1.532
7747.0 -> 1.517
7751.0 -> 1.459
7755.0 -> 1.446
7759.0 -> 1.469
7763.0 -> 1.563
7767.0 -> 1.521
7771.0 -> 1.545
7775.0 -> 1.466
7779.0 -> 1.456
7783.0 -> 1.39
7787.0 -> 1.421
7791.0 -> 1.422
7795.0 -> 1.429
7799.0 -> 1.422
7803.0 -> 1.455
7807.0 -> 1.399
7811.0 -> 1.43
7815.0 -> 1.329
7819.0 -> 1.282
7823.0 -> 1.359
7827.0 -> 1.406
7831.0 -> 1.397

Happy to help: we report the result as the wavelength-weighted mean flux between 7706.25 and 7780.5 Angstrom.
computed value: 1.54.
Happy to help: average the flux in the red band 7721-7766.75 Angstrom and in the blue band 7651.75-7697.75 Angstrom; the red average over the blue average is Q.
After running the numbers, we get 1.05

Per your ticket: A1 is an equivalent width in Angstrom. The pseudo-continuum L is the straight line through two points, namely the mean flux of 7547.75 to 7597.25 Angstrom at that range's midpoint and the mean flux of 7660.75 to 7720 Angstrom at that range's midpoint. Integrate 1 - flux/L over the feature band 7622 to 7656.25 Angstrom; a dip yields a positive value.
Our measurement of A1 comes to 1.0 Angstrom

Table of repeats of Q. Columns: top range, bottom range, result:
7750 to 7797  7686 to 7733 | 0.97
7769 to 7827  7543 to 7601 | 0.95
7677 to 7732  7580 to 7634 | 1.02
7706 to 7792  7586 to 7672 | 1.03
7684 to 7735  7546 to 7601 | 1.02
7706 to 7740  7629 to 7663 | 1.07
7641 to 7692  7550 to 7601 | 0.99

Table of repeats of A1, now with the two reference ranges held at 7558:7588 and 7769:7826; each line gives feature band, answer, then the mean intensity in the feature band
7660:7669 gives -0.63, 1.57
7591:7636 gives 0.22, 1.48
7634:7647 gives -0.38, 1.52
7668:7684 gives -0.16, 1.48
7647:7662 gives 0.15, 1.46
